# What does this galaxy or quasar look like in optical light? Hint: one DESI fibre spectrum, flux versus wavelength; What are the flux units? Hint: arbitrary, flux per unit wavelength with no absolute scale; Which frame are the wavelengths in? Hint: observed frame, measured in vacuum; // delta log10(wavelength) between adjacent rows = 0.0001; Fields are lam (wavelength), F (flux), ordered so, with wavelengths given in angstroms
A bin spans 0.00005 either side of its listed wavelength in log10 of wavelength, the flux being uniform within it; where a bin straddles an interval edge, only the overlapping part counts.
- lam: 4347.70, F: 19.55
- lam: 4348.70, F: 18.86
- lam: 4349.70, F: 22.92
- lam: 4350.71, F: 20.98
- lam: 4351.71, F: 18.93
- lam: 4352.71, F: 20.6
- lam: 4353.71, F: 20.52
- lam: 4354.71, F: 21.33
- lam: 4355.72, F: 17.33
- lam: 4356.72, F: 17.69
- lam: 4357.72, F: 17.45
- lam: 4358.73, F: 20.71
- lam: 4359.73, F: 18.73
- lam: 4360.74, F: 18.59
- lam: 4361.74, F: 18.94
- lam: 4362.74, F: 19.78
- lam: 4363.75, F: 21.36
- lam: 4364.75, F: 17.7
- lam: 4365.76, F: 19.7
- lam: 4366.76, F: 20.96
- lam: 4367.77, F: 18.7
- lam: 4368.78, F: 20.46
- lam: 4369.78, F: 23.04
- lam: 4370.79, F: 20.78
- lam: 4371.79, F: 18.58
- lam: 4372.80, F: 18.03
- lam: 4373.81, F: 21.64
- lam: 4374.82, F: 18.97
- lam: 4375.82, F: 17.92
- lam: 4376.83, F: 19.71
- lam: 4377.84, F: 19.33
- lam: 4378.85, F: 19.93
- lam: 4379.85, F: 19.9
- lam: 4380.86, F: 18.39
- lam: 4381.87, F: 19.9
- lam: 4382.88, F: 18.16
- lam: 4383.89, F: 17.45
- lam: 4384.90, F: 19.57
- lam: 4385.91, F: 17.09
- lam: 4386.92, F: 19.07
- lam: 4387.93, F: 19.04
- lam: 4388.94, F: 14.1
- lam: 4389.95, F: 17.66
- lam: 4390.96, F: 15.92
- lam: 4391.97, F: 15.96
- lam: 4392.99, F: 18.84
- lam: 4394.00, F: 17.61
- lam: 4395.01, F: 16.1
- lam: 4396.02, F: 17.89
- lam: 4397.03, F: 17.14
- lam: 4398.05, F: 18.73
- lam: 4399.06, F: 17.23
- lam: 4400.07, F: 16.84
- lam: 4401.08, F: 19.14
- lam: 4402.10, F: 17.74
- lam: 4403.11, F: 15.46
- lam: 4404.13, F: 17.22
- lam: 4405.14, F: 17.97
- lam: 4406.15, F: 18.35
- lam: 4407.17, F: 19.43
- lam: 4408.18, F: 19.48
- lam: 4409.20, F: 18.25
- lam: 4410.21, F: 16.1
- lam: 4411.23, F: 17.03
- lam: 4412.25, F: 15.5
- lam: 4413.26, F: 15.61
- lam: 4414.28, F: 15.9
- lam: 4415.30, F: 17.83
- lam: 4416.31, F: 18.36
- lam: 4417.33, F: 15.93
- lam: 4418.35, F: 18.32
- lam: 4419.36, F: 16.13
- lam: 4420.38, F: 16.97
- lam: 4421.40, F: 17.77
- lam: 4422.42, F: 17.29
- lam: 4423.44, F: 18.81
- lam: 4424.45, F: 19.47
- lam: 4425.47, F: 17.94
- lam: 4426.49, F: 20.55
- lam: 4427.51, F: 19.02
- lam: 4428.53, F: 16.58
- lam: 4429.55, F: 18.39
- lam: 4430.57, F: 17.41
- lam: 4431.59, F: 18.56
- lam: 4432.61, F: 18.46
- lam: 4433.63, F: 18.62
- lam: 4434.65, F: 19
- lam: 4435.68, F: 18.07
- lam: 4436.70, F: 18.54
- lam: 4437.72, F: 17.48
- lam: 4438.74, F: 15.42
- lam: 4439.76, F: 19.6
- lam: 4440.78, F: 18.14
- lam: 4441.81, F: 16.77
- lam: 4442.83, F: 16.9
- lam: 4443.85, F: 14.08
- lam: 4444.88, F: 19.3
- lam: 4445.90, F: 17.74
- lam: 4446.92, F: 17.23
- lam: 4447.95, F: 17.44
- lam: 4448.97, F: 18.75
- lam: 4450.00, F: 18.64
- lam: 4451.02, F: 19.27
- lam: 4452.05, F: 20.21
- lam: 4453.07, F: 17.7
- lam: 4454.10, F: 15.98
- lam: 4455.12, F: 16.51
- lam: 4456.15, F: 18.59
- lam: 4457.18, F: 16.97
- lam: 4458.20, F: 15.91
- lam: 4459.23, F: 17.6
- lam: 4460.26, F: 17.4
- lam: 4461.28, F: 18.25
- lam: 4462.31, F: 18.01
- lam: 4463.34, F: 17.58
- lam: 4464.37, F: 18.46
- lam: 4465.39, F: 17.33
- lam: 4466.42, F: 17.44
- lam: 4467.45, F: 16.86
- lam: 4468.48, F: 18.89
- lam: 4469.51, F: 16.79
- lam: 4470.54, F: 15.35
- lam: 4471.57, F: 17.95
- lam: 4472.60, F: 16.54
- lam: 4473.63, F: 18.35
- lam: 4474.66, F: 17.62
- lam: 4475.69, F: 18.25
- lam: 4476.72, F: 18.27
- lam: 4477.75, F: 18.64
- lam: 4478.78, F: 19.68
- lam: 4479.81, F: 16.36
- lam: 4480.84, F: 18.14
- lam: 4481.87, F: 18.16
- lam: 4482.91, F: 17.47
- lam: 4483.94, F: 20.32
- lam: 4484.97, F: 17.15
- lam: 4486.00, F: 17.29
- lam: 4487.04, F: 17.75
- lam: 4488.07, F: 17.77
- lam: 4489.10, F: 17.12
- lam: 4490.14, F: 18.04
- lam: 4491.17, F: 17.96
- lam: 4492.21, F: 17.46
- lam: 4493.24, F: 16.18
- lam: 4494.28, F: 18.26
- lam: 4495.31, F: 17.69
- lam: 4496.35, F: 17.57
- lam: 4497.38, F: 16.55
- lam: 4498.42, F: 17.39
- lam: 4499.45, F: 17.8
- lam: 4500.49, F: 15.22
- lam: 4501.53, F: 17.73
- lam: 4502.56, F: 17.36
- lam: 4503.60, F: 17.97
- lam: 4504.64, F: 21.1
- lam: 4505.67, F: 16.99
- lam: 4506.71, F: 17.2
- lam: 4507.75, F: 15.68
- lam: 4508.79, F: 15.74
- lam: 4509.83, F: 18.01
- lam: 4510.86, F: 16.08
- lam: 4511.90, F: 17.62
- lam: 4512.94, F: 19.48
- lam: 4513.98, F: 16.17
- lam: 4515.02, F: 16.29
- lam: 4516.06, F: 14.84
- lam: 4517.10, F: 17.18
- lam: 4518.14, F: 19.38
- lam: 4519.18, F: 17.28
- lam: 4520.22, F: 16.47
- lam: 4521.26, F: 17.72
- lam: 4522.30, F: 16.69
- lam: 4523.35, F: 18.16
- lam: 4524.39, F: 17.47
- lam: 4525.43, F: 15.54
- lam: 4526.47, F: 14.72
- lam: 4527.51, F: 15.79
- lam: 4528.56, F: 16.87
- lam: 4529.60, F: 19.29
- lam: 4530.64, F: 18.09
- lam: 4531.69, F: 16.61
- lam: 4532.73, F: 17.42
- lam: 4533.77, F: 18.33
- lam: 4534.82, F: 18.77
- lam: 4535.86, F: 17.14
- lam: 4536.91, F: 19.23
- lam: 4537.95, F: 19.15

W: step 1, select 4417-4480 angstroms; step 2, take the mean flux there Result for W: 17.8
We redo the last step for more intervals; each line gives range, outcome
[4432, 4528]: 17.5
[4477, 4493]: 17.9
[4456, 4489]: 17.7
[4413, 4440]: 17.9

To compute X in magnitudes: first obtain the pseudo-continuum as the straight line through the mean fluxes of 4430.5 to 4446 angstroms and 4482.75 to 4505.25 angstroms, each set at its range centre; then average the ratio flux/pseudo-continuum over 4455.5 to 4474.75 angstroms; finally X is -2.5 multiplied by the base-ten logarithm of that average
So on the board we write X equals 0.02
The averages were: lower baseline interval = 17.8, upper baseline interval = 17.7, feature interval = 17.5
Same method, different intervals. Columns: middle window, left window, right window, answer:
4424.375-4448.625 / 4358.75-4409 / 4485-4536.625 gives 0.008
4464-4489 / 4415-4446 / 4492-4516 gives -0.019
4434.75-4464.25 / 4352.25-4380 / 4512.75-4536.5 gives 0.039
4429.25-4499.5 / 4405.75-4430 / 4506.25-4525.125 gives -0.020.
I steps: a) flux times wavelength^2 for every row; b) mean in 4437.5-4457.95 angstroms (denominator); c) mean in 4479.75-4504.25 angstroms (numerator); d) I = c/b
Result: 1.02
